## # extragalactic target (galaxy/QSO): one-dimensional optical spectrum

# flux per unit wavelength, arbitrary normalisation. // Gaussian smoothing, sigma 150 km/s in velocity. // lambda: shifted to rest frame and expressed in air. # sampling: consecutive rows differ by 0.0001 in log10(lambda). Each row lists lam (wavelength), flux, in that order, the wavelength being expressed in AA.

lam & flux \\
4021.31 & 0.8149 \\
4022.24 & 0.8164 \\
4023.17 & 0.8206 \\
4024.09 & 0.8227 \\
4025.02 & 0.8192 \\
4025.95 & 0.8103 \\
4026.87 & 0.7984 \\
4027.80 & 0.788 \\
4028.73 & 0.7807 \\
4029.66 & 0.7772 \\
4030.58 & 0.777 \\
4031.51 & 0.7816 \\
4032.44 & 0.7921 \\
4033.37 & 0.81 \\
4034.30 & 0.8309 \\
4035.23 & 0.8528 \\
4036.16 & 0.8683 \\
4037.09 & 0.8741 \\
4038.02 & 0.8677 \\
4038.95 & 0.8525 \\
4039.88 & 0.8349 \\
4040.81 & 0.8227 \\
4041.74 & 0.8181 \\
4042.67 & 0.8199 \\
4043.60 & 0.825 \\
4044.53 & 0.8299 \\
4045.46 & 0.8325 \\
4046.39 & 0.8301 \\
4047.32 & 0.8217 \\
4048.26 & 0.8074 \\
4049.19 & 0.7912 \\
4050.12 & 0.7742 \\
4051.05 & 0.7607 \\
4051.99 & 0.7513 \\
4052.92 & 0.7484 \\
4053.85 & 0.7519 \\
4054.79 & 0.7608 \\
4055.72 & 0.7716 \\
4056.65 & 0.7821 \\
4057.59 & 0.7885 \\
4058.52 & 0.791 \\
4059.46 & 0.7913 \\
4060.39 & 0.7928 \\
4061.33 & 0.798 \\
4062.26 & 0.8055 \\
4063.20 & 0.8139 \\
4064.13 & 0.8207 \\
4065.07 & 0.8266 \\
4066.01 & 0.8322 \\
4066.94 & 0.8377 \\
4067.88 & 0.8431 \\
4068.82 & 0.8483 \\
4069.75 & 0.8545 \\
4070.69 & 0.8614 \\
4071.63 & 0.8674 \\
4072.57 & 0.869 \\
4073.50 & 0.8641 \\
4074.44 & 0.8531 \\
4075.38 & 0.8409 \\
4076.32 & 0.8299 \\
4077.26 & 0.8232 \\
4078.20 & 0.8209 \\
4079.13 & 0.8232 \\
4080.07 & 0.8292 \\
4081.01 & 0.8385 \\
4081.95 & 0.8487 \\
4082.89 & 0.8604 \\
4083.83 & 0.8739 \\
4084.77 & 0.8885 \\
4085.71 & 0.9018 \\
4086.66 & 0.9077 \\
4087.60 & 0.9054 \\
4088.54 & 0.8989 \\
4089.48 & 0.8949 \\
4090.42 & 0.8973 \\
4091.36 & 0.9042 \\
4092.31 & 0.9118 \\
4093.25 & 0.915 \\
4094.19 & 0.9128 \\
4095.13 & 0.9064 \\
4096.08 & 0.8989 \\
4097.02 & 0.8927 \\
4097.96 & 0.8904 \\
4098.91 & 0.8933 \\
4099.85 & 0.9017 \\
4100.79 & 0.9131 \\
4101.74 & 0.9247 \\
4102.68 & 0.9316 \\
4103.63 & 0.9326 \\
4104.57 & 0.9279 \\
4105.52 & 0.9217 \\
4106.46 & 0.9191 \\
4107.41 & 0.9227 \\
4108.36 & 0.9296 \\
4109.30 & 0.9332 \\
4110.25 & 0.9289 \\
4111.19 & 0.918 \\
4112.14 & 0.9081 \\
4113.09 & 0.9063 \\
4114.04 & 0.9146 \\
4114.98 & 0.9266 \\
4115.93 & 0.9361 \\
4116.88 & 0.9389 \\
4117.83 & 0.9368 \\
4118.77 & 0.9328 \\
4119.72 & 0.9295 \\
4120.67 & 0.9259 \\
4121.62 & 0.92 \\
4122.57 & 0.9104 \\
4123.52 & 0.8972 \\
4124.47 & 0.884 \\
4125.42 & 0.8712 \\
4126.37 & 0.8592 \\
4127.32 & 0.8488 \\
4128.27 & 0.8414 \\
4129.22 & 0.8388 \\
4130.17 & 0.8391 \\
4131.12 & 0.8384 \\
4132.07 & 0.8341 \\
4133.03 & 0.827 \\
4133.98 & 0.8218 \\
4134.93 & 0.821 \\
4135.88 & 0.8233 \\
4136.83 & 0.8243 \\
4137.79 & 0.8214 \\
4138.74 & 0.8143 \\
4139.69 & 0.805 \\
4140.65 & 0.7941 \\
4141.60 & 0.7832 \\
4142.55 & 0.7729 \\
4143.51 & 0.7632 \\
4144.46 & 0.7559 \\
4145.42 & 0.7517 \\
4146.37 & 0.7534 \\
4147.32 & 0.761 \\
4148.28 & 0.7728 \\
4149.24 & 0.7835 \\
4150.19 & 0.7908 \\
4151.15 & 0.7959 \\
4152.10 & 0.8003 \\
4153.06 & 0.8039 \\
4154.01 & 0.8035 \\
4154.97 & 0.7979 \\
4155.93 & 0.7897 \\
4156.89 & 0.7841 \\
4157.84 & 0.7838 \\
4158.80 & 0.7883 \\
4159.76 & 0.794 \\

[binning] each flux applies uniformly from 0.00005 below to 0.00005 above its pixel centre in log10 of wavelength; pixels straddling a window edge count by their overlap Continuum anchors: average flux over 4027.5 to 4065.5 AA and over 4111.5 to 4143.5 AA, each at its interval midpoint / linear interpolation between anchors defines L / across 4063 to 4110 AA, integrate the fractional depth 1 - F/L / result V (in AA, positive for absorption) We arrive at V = -2.57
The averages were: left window 0.805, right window 0.864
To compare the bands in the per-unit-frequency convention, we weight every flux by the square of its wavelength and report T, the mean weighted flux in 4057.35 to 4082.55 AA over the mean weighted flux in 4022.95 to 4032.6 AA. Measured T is 1.06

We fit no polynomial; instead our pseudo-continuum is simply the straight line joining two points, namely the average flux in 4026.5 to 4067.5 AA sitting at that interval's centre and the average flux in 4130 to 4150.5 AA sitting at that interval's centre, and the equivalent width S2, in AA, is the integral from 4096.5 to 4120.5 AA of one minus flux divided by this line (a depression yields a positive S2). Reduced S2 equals -3.6 AA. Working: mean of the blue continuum 0.806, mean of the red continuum 0.797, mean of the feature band 0.921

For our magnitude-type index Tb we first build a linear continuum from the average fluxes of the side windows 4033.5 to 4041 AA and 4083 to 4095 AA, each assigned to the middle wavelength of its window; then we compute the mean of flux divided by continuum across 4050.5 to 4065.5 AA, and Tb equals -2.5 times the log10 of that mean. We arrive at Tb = 0.11 mag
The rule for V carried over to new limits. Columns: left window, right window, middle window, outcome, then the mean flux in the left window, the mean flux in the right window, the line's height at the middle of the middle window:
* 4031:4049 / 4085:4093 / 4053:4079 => 1.5 AA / 0.829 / 0.902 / 0.868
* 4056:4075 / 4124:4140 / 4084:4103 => -1.7 AA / 0.827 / 0.837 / 0.831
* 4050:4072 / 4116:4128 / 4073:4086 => -0.2 AA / 0.803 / 0.904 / 0.834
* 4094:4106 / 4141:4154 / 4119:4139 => -0.7 AA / 0.912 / 0.778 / 0.83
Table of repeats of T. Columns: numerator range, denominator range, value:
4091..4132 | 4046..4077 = 1.14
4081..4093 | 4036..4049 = 1.09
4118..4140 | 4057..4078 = 1.07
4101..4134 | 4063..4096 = 1.06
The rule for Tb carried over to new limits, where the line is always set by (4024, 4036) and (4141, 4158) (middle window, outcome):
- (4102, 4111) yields -0.18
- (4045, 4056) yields 0.02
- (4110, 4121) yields -0.18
